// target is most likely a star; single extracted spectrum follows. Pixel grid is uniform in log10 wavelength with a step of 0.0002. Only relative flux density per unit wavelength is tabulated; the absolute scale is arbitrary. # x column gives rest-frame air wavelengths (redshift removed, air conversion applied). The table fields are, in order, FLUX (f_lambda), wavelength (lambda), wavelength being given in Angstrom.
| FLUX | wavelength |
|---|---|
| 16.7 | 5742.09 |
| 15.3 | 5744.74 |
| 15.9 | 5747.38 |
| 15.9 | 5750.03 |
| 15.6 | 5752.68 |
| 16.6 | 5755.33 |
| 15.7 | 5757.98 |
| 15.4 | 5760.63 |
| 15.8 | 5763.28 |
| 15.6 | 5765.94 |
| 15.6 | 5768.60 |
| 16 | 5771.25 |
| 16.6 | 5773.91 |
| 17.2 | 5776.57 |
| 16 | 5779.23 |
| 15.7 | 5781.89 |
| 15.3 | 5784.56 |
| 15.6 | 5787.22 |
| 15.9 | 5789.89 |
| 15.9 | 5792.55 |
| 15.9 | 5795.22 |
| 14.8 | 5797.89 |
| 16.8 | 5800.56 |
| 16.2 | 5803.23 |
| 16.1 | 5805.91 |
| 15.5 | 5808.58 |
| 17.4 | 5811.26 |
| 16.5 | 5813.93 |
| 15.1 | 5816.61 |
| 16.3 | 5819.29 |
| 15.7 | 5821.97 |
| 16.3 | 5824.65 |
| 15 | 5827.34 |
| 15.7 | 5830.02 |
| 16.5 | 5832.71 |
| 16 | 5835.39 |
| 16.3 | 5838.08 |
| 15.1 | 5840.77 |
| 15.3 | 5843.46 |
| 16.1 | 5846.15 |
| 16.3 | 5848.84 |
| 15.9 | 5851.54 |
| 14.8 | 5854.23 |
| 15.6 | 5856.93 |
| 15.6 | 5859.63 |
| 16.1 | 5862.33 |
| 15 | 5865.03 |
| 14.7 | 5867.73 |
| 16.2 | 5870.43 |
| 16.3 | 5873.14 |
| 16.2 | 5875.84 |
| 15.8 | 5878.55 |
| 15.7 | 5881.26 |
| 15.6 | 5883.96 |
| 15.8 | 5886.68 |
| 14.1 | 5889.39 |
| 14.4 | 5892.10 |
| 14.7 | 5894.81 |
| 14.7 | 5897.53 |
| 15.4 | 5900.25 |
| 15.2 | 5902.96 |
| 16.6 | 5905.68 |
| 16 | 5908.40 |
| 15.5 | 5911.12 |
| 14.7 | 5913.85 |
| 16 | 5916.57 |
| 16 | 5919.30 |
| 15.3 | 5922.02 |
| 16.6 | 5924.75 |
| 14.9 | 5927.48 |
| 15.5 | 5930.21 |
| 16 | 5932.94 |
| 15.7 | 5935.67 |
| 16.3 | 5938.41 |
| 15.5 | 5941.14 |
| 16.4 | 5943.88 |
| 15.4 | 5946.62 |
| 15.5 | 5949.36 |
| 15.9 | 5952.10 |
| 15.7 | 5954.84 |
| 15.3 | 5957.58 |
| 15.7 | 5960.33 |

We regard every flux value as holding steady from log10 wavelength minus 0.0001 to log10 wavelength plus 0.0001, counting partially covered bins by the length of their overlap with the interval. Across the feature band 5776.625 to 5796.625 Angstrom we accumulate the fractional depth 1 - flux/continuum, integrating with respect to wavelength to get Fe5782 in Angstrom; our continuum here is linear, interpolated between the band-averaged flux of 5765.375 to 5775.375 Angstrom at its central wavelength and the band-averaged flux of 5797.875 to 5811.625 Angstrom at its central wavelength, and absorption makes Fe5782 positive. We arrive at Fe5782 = 0.3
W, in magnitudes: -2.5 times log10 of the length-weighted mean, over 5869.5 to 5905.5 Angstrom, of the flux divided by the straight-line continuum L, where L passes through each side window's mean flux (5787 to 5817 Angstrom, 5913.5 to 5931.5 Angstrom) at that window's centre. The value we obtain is 0.02 mag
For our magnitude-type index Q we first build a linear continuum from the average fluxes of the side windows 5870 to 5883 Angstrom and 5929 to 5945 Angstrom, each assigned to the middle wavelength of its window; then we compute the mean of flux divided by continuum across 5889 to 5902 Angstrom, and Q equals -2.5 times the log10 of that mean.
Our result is 0.09 mag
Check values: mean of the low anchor 16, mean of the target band 14.7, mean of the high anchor 15.9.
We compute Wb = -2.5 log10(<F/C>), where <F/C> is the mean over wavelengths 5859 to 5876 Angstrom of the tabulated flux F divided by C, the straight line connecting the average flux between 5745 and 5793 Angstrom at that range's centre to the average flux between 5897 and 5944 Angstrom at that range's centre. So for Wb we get 0.00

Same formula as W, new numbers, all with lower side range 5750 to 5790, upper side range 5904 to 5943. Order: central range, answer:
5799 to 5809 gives -0.021 mag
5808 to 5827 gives -0.015 mag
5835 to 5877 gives 0.008 mag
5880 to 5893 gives 0.046 mag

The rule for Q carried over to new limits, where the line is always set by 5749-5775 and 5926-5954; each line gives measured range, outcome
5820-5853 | 0.00 mag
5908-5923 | 0.01 mag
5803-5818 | -0.02 mag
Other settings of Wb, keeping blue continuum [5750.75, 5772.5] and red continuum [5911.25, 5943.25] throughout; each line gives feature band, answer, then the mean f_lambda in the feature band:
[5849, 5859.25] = 0.01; 15.5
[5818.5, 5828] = -0.01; 15.8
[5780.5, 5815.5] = -0.01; 16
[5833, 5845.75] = 0.00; 15.8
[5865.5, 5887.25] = 0.00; 15.8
